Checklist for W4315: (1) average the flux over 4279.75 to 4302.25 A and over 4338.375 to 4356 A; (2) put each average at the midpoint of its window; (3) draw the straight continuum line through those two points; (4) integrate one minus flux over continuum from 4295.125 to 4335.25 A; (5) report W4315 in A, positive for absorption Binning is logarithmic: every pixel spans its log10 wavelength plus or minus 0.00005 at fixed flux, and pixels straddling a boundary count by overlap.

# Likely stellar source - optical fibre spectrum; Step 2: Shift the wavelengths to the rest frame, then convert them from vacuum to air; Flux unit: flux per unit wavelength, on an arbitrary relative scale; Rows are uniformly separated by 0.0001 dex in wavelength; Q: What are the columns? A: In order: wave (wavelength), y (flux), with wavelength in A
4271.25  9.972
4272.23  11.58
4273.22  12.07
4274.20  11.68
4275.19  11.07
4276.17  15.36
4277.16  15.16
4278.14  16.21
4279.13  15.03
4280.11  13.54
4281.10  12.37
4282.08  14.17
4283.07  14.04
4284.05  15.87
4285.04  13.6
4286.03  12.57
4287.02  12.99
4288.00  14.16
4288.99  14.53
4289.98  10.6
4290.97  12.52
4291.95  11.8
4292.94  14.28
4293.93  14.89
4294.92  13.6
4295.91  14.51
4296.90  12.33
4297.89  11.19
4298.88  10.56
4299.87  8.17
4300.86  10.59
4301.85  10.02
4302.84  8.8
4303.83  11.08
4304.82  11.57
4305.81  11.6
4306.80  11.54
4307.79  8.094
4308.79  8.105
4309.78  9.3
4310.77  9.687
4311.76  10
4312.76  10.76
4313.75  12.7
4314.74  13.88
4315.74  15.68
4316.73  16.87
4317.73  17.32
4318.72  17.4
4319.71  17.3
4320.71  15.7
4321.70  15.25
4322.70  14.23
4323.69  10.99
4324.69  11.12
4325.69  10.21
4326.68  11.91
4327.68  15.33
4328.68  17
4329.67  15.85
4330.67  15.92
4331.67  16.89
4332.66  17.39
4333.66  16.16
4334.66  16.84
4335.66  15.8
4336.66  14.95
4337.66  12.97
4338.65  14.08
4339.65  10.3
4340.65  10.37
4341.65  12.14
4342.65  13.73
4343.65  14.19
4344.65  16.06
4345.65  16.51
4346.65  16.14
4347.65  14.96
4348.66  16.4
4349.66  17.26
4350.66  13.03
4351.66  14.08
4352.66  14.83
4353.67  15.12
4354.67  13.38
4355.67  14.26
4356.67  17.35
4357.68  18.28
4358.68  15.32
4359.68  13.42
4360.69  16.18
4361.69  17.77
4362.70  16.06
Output 1.3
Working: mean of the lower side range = 12.7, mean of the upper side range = 14.3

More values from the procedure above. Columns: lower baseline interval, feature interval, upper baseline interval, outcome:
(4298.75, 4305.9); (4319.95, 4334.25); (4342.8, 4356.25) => -2.1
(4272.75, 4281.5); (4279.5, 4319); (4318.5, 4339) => 4.9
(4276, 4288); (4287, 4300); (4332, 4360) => 1.5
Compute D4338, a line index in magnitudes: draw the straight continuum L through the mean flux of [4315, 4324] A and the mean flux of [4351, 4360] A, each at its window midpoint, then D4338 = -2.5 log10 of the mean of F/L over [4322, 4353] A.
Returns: 0.07 mag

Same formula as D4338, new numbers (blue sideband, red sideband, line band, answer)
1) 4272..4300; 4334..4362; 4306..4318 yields 0.17 mag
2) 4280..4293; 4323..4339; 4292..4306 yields 0.17 mag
